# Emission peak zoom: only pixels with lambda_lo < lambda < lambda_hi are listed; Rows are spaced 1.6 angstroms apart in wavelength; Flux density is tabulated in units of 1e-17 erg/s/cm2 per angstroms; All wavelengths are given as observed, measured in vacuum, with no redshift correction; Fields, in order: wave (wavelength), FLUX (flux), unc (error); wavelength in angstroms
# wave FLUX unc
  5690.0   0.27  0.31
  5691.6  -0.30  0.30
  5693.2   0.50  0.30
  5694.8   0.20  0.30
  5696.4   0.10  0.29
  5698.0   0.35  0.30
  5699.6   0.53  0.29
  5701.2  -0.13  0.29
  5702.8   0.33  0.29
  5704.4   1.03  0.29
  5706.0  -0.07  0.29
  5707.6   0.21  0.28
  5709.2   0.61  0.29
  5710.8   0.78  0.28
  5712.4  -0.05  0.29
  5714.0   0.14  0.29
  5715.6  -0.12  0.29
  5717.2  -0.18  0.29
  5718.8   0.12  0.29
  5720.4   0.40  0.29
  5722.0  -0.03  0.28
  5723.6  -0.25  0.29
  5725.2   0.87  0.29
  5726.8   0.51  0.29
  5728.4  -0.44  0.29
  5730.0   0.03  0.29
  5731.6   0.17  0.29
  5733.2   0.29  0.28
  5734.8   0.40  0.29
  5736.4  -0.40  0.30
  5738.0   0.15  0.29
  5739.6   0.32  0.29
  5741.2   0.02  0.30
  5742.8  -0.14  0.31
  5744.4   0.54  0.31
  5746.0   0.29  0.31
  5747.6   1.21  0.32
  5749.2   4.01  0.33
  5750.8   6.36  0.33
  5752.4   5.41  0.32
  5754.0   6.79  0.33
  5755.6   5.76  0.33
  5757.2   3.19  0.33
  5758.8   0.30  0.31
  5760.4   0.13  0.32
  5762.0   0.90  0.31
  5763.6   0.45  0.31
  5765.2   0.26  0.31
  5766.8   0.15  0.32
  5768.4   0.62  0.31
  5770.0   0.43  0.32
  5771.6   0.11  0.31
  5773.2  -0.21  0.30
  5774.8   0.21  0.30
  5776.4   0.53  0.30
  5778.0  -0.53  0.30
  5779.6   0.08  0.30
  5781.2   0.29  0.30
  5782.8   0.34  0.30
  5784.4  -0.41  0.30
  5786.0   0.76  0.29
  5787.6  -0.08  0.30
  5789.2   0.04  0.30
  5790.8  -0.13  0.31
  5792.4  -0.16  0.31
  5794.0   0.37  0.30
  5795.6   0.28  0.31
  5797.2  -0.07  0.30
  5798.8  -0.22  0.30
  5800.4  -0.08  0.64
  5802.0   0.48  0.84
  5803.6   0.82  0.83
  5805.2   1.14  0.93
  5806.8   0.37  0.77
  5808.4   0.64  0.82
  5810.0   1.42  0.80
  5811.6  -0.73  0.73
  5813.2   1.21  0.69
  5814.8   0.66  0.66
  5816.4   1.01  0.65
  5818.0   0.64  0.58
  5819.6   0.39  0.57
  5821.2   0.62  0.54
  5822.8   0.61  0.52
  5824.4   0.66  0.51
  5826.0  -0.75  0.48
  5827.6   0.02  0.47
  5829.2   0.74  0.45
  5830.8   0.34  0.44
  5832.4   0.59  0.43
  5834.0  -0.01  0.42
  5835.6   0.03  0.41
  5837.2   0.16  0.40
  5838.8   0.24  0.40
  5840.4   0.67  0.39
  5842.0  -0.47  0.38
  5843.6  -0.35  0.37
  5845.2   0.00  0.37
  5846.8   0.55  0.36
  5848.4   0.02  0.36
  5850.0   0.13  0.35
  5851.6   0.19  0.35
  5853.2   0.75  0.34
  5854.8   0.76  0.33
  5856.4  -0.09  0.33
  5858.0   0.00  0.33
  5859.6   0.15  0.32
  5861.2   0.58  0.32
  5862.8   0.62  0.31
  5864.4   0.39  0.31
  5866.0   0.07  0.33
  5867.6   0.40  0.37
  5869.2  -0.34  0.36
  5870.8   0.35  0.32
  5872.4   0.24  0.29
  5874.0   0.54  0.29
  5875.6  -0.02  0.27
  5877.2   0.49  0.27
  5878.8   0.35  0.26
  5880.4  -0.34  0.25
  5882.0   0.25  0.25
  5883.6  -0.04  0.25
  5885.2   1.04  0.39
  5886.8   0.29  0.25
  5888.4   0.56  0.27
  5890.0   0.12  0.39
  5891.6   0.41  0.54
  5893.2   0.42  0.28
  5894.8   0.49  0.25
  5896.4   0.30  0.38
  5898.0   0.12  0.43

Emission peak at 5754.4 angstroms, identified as [O II] 3727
